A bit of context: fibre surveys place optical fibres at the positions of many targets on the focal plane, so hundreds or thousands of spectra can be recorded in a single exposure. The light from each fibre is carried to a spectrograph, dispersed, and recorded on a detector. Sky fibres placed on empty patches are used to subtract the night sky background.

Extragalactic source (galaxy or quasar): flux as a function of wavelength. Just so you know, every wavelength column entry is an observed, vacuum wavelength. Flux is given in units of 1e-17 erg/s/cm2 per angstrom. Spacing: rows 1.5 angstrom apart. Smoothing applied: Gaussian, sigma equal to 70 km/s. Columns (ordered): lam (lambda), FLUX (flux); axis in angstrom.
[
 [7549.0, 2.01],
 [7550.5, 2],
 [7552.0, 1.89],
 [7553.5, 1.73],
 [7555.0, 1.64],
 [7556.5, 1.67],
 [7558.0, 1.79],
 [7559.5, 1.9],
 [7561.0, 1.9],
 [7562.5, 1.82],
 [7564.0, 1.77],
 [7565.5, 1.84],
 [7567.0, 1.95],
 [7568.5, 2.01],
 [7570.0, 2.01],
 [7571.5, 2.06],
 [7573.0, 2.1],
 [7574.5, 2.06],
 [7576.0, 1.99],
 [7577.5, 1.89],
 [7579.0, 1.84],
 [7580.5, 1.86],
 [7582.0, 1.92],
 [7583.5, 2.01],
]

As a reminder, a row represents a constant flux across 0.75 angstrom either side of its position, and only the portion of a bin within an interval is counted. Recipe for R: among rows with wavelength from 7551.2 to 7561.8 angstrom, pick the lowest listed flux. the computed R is 1.64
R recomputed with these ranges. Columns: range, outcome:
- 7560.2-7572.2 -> 1.77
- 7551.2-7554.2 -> 1.73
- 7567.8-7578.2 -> 1.89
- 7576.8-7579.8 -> 1.84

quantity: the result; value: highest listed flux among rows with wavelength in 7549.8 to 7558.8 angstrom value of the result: 2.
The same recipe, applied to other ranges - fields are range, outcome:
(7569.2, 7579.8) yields 2.1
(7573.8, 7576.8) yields 2.06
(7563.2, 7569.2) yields 2.01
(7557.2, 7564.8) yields 1.9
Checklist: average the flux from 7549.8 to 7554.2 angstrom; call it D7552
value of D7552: 1.87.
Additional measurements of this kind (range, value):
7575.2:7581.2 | 1.9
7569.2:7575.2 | 2.06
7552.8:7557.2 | 1.68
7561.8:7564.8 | 1.8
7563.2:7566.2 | 1.8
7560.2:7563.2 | 1.86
